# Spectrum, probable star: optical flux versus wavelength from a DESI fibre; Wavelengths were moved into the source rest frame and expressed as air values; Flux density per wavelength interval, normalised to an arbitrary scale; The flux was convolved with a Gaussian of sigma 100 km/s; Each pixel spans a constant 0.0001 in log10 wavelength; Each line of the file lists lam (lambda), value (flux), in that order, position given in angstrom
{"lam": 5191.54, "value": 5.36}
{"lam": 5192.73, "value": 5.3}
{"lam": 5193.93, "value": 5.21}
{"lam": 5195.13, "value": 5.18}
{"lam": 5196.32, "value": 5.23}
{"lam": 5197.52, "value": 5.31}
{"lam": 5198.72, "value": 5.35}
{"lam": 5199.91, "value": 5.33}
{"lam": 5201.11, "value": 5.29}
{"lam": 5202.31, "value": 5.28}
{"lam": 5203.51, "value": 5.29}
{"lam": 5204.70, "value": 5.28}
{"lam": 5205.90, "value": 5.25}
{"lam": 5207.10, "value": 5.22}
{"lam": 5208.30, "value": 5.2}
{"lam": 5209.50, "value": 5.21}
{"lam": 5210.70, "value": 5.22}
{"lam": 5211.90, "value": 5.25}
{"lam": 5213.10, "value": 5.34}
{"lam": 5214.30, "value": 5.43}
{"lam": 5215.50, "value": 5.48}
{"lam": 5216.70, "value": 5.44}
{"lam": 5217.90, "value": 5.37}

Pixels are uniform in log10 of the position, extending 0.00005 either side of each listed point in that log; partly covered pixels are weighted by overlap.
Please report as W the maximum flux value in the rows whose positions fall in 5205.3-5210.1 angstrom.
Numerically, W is 5.25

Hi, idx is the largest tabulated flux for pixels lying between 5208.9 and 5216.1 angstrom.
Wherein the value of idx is 5.48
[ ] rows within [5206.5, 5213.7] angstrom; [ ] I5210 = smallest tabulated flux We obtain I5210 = 5.2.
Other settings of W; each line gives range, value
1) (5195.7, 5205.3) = 5.35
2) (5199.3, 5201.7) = 5.33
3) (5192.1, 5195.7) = 5.3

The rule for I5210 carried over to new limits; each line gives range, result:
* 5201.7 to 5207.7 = 5.22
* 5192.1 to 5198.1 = 5.18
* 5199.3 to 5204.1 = 5.28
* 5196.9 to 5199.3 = 5.31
